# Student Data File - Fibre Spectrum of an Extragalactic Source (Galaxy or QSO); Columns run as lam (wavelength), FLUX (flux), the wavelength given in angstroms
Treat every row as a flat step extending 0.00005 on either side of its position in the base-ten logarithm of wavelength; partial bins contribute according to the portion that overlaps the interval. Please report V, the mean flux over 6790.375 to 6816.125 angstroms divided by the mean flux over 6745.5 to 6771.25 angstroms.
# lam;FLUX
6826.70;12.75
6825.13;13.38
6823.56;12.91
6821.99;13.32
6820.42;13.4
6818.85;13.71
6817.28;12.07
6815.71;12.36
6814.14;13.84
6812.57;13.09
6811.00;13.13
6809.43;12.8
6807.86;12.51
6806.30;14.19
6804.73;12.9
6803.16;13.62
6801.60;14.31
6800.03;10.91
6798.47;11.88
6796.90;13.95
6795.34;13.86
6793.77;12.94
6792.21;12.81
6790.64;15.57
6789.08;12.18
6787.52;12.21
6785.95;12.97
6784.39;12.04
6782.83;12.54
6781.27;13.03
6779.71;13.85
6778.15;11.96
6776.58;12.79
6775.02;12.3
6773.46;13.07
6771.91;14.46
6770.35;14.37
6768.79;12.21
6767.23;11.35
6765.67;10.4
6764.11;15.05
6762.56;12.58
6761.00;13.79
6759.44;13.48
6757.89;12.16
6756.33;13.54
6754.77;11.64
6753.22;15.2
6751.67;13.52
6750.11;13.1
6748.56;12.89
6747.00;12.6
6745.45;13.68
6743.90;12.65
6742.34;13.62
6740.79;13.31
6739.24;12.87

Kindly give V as 1.0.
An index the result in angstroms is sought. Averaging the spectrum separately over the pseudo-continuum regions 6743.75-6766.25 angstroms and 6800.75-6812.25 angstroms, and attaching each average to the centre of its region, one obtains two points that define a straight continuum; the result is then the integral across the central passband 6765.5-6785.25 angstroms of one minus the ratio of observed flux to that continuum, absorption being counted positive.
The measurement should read 0.7 angstroms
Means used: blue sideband 13.1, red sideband 13.3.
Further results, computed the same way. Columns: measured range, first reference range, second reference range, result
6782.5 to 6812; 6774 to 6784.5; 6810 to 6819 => -0.4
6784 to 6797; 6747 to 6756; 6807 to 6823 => -0.1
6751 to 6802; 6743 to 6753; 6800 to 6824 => 0.7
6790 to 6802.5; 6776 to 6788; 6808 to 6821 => -0.4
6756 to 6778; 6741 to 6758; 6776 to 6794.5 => 0.2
